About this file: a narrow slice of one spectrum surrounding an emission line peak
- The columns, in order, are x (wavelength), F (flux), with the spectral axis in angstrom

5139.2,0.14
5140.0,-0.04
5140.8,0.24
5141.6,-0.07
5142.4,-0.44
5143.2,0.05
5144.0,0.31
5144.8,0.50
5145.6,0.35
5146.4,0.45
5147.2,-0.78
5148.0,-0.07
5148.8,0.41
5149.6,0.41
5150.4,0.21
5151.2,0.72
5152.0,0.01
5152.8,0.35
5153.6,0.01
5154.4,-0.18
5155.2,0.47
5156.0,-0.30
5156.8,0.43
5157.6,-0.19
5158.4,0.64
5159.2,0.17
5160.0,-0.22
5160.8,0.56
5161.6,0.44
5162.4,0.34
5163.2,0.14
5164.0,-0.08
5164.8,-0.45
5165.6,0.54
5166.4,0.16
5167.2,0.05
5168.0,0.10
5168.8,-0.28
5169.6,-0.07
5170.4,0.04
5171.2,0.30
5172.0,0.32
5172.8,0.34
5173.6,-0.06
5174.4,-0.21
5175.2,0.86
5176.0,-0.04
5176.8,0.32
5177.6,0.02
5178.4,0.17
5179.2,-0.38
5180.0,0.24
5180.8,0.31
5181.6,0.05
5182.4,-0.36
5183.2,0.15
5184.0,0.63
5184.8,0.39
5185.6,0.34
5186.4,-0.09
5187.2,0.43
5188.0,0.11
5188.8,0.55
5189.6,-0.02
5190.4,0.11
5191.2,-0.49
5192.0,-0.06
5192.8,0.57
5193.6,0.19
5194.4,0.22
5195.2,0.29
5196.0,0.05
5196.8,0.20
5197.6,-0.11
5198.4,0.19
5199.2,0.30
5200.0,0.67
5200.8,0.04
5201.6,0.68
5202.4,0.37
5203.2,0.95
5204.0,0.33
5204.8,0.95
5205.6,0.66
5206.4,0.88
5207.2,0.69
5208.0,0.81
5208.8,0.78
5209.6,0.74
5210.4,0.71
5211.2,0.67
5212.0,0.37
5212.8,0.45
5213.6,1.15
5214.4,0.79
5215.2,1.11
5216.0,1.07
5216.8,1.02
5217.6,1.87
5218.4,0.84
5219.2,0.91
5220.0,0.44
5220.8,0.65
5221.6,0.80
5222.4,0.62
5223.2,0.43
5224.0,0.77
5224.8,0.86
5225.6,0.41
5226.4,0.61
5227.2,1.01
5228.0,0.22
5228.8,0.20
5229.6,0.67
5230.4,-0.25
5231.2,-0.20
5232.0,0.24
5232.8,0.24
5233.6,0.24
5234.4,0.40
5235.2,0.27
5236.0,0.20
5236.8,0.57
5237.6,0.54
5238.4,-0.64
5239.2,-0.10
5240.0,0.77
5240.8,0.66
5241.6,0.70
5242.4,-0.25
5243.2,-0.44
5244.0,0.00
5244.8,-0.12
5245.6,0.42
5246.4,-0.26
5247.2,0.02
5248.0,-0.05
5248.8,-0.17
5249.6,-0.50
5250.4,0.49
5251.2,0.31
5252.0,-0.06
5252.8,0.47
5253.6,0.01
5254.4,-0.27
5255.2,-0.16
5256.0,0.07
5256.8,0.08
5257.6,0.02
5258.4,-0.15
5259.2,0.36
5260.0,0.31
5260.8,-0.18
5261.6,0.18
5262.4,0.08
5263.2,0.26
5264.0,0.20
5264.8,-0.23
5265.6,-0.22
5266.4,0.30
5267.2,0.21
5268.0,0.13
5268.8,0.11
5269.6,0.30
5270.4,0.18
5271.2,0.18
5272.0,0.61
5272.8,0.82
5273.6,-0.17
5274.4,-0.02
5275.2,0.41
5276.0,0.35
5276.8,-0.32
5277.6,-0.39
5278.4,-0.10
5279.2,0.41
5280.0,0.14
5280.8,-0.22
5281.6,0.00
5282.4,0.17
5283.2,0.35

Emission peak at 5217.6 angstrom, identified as C IV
